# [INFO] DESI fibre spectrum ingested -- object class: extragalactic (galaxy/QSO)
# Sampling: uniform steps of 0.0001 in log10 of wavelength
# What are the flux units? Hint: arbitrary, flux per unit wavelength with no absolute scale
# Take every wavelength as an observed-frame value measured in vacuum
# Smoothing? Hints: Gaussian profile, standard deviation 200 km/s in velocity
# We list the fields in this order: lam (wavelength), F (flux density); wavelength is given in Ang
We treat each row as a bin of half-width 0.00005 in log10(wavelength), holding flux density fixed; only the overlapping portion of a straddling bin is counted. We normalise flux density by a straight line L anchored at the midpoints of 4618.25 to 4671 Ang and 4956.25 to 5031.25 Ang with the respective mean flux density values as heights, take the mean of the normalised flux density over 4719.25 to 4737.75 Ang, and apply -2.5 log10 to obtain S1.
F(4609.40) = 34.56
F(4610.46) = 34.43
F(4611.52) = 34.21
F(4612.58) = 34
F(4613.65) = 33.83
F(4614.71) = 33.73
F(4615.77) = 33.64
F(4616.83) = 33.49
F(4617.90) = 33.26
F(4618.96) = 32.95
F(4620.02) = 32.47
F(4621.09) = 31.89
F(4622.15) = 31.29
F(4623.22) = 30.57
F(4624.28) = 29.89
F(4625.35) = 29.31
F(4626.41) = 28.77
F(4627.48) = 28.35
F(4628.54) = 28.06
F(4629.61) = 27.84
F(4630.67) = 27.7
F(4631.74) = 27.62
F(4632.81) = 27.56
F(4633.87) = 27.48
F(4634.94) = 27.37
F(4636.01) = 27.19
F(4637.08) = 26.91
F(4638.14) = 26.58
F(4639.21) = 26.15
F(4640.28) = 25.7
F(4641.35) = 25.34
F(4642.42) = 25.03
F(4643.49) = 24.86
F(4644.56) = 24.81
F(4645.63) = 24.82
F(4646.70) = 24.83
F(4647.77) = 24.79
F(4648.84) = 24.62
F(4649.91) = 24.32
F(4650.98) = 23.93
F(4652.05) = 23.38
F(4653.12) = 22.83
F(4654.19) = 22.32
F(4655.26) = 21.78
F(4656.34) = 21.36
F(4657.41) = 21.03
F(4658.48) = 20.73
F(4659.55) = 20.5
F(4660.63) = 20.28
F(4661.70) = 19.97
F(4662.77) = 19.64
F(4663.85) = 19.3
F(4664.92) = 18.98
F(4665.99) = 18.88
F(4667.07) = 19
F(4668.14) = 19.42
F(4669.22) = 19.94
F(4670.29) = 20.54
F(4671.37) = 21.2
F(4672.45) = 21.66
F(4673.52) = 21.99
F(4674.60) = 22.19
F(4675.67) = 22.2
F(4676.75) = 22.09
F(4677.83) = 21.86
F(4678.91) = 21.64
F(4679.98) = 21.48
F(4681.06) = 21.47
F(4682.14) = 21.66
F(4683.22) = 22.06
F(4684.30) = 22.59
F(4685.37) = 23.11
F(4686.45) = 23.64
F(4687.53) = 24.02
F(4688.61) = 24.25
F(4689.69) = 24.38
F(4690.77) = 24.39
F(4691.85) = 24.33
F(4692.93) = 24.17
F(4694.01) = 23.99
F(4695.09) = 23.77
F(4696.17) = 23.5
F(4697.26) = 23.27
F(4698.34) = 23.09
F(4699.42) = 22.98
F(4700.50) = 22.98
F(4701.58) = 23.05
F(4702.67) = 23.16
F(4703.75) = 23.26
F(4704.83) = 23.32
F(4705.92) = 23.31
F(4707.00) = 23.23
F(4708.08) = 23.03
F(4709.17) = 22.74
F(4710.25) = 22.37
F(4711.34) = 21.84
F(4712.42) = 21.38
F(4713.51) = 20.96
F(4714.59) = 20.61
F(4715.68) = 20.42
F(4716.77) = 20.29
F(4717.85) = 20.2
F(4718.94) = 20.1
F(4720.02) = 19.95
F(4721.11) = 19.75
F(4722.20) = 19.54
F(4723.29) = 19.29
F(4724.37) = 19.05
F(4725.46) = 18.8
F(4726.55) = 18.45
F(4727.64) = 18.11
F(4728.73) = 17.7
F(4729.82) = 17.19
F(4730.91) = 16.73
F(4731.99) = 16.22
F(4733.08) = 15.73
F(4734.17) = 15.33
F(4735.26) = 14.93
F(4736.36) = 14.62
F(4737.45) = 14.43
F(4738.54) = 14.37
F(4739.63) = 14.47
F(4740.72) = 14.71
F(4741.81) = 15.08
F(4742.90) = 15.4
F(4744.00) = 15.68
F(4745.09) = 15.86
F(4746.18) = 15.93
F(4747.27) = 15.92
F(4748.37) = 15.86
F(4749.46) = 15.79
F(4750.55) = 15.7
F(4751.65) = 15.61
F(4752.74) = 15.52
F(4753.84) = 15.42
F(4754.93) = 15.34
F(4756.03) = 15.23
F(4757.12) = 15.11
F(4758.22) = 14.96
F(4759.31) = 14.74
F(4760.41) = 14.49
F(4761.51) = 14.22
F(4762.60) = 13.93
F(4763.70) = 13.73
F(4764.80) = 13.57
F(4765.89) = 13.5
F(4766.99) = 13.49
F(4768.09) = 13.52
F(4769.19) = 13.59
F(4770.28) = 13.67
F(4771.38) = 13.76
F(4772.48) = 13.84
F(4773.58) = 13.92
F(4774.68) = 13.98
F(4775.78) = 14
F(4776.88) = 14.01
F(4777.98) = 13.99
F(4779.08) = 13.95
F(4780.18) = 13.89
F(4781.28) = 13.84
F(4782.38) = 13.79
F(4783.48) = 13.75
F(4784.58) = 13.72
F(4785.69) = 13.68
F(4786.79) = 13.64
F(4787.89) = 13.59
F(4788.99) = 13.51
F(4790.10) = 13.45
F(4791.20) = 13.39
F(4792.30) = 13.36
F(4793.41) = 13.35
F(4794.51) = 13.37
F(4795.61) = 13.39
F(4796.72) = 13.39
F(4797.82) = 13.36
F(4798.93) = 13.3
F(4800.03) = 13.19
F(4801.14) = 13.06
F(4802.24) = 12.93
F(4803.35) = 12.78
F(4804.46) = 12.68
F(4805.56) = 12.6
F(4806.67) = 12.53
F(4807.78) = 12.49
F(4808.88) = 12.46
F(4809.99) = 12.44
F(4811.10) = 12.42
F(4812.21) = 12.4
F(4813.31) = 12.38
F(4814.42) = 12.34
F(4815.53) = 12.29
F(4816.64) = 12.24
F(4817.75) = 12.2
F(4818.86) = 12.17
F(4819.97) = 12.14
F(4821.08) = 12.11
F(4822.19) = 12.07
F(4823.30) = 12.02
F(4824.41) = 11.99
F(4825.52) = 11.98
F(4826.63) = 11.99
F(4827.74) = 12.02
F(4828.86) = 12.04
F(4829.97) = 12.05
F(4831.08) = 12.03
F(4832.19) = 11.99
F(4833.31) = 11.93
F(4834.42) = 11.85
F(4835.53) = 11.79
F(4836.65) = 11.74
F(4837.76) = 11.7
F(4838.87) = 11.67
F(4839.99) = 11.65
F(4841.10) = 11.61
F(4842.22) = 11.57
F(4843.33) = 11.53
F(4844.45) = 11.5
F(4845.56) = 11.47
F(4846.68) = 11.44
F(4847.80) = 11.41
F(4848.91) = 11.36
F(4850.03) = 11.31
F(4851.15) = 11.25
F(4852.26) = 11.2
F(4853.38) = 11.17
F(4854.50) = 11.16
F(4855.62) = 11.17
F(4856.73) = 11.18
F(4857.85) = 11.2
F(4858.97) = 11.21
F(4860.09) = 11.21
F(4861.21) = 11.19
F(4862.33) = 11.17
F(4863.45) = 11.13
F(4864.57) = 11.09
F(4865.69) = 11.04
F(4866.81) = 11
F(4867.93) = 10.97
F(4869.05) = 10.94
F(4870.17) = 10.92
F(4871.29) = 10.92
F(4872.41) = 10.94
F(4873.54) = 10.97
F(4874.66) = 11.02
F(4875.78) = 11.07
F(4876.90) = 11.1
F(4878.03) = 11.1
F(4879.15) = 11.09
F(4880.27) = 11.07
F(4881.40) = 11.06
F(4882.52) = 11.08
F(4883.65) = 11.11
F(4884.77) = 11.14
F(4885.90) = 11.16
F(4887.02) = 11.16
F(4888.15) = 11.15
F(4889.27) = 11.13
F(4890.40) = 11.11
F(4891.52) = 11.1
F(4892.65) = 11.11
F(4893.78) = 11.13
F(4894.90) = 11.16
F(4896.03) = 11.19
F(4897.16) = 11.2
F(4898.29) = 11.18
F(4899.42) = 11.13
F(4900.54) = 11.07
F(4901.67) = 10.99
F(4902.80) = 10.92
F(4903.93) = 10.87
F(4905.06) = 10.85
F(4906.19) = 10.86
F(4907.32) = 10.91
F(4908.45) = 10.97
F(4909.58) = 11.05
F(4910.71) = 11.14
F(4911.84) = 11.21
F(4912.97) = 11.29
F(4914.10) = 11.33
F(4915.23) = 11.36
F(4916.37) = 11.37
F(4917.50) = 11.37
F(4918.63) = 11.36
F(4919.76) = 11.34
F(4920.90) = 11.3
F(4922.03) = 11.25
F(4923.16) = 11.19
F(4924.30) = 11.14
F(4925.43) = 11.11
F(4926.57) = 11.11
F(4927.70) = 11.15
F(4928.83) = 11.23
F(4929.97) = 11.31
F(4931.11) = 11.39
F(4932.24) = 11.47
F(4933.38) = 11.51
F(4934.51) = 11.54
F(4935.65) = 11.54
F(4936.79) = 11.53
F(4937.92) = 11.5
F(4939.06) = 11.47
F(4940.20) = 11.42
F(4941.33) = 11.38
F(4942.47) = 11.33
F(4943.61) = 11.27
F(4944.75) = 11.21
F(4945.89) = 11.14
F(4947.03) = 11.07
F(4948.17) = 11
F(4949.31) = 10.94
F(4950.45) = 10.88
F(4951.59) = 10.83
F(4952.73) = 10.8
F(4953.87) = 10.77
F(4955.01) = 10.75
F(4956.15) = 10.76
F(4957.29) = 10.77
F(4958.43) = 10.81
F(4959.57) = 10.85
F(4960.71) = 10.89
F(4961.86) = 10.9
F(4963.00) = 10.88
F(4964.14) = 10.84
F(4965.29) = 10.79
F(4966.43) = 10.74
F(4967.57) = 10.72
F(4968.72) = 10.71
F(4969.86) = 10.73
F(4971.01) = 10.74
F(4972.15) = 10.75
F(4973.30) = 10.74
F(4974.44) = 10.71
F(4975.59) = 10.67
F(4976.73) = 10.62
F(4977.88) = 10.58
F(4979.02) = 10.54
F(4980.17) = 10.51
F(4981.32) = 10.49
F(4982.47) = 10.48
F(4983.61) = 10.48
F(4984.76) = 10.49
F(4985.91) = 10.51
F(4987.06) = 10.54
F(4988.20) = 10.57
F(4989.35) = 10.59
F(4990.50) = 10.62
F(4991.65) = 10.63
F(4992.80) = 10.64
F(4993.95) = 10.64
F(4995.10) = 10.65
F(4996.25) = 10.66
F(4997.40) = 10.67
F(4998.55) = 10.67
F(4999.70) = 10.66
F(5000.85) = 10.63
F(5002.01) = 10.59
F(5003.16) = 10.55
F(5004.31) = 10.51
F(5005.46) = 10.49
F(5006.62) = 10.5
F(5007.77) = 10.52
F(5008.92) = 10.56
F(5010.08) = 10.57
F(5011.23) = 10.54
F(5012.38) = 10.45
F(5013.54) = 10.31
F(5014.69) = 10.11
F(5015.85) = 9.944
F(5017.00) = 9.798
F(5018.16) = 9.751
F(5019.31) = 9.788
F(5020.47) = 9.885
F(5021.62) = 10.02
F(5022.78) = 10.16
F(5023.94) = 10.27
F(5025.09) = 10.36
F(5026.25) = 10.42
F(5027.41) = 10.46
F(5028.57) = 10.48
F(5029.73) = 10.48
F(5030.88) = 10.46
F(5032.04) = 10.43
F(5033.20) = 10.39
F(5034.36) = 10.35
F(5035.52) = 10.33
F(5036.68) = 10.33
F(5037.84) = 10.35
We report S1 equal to 0.22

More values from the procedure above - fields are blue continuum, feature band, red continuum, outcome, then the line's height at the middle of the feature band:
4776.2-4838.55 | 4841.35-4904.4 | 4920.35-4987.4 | 0.08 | 12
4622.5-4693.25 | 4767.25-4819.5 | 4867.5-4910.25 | 0.23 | 16.3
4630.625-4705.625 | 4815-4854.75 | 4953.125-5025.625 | 0.37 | 16.6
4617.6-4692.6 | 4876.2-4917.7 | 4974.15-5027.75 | 0.30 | 14.6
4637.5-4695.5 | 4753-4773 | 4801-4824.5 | 0.12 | 15.9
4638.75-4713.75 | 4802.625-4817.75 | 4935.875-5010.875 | 0.35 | 17.3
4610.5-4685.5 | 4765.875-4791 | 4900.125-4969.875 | 0.34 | 18.8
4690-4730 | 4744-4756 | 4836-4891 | 0.20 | 18.9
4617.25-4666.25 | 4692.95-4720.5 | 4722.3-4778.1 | -0.15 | 19.4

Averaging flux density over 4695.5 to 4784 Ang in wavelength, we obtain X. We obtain 17.2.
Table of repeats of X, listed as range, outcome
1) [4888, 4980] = 11.1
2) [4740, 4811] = 14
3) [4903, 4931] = 11.2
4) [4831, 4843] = 11.8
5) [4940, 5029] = 10.6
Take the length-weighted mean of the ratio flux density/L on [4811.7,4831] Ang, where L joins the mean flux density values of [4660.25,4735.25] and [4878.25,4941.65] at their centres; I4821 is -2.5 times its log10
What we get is 0.25 mag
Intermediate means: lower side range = 21.1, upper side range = 11.2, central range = 12.1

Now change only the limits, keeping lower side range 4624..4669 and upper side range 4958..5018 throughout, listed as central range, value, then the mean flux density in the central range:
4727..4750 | 0.29 mag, 15.7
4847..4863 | 0.38 mag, 11.2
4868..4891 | 0.32 mag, 11.1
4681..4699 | -0.05 mag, 23.4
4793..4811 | 0.36 mag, 12.9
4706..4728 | 0.04 mag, 20.6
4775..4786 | 0.33 mag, 13.9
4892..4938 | 0.20 mag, 11.2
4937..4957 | 0.10 mag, 11.1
